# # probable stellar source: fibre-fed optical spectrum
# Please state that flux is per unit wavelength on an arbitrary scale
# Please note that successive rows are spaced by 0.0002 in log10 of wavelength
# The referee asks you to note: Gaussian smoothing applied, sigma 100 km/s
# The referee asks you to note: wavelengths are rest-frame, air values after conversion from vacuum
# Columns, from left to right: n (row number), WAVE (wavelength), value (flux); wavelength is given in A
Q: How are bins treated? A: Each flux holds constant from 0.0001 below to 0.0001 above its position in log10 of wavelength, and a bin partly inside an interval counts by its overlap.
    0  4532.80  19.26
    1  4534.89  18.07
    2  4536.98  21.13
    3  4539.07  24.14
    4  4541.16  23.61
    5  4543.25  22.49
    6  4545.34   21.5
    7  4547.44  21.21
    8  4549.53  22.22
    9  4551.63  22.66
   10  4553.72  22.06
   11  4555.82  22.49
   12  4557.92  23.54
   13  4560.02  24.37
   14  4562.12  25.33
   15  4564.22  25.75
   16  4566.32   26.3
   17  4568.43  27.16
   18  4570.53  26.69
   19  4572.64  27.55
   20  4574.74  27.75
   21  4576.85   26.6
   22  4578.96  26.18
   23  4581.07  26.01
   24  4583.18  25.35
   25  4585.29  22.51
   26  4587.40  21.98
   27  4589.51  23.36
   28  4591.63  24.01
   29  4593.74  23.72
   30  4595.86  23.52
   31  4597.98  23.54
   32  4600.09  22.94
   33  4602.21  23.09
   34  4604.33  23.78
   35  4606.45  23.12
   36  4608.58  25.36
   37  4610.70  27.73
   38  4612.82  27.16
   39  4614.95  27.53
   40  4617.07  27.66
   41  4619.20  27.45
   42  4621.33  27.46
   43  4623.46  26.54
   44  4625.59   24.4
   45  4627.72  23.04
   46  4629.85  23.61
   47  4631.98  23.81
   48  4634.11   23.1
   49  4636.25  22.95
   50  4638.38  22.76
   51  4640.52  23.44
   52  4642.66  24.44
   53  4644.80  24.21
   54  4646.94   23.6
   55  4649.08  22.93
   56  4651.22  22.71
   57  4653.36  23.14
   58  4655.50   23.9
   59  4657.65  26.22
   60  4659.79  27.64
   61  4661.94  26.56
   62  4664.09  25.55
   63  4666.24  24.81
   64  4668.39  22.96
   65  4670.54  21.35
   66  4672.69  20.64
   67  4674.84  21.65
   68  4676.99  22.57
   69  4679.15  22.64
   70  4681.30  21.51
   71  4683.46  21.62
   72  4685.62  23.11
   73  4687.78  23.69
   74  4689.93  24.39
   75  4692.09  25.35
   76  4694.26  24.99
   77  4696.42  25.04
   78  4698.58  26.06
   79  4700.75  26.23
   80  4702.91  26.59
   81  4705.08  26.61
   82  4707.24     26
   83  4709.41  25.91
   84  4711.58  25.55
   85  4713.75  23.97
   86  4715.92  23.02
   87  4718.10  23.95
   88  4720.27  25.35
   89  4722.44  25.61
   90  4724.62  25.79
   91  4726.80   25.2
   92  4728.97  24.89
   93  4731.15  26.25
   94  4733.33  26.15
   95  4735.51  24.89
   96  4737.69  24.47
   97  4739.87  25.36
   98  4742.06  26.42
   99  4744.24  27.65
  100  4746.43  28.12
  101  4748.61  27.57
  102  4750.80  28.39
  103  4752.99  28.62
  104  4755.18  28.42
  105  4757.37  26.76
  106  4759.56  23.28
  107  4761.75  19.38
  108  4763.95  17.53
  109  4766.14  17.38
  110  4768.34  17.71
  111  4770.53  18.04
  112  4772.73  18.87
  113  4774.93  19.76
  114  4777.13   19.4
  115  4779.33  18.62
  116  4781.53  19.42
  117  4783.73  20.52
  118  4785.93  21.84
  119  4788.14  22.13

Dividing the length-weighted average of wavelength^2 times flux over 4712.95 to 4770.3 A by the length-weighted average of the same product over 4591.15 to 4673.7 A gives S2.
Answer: 1.05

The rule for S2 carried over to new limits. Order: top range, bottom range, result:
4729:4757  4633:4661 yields 1.17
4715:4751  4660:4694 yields 1.13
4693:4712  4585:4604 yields 1.17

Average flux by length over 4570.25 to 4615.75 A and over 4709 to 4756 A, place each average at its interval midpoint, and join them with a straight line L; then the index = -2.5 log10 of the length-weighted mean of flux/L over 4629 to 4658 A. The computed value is 0.08 mag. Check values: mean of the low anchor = 24.9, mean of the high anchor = 26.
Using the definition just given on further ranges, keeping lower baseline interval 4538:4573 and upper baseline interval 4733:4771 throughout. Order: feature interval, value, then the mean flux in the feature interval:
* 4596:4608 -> 0.03 mag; 23.4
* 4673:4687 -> 0.10 mag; 22.1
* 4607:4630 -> -0.09 mag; 26.2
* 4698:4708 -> -0.09 mag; 26.3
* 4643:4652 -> 0.03 mag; 23.5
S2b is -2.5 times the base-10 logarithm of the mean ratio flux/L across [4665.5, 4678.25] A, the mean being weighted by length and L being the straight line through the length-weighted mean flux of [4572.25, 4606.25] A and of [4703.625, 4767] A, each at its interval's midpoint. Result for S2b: 0.12 mag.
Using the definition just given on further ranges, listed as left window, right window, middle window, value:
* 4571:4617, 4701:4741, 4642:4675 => 0.05 mag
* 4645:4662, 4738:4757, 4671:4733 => 0.07 mag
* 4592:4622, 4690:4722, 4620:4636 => 0.03 mag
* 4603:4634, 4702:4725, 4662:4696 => 0.09 mag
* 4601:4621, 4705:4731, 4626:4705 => 0.07 mag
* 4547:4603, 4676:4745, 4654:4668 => -0.04 mag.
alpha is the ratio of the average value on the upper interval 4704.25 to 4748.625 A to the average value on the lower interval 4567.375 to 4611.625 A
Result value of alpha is 1.0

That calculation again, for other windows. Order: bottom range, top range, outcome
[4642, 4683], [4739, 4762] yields 1.13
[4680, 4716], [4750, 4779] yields 0.88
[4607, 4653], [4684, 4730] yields 1.01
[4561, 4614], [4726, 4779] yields 0.94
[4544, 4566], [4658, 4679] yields 1.02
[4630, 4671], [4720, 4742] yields 1.06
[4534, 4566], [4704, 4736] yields 1.11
